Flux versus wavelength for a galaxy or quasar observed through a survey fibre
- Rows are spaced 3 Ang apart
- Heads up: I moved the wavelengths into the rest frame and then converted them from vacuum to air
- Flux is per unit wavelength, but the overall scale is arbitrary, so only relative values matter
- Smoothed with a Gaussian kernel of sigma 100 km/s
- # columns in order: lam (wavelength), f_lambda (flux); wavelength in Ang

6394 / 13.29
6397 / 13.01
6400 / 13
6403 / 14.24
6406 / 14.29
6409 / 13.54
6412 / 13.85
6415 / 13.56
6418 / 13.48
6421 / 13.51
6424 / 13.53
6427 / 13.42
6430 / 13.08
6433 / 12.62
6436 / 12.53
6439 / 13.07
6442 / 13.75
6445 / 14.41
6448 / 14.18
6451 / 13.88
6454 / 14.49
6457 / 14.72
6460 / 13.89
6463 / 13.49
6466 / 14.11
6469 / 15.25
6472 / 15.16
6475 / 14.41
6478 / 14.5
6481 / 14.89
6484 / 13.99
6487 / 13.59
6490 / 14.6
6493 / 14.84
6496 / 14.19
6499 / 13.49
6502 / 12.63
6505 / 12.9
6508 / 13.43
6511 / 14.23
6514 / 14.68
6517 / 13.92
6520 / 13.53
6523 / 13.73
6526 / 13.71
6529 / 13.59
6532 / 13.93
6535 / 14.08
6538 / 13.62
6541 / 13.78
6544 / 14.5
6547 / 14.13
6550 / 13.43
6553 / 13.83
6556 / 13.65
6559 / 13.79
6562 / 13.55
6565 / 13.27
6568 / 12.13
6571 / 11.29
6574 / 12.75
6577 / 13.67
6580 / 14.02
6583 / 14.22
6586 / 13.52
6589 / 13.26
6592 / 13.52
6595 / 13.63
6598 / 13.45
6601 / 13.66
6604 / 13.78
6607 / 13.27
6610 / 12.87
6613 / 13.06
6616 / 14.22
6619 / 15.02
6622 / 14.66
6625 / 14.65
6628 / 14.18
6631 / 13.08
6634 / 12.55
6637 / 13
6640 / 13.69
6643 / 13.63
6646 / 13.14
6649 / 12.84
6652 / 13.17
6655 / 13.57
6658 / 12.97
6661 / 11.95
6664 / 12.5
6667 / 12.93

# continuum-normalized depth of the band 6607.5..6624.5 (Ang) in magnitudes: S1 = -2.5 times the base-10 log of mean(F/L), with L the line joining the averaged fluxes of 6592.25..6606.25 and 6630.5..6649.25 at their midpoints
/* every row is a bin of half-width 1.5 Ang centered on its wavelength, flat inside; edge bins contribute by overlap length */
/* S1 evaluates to -0.04 mag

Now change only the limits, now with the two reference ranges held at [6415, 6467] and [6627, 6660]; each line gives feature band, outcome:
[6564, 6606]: 0.004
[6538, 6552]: -0.039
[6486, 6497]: -0.062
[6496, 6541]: -0.017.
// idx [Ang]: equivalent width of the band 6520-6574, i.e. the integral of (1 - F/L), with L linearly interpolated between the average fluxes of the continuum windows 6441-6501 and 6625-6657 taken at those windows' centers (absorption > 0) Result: 1.39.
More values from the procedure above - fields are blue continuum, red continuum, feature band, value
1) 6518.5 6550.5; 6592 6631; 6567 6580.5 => 1.10 Ang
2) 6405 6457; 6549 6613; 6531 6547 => -0.68 Ang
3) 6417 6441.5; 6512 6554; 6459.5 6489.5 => -1.92 Ang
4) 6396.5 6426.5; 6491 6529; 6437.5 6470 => -0.98 Ang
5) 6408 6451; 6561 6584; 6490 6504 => -0.58 Ang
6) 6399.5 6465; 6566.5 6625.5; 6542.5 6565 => -0.41 Ang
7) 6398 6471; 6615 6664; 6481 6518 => -0.68 Ang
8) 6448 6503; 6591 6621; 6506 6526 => 0.26 Ang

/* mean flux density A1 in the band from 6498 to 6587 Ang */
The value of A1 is 13.6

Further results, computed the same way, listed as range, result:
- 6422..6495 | 14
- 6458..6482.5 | 14.5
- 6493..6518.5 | 13.8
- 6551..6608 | 13.4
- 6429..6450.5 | 13.4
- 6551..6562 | 13.7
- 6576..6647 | 13.7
